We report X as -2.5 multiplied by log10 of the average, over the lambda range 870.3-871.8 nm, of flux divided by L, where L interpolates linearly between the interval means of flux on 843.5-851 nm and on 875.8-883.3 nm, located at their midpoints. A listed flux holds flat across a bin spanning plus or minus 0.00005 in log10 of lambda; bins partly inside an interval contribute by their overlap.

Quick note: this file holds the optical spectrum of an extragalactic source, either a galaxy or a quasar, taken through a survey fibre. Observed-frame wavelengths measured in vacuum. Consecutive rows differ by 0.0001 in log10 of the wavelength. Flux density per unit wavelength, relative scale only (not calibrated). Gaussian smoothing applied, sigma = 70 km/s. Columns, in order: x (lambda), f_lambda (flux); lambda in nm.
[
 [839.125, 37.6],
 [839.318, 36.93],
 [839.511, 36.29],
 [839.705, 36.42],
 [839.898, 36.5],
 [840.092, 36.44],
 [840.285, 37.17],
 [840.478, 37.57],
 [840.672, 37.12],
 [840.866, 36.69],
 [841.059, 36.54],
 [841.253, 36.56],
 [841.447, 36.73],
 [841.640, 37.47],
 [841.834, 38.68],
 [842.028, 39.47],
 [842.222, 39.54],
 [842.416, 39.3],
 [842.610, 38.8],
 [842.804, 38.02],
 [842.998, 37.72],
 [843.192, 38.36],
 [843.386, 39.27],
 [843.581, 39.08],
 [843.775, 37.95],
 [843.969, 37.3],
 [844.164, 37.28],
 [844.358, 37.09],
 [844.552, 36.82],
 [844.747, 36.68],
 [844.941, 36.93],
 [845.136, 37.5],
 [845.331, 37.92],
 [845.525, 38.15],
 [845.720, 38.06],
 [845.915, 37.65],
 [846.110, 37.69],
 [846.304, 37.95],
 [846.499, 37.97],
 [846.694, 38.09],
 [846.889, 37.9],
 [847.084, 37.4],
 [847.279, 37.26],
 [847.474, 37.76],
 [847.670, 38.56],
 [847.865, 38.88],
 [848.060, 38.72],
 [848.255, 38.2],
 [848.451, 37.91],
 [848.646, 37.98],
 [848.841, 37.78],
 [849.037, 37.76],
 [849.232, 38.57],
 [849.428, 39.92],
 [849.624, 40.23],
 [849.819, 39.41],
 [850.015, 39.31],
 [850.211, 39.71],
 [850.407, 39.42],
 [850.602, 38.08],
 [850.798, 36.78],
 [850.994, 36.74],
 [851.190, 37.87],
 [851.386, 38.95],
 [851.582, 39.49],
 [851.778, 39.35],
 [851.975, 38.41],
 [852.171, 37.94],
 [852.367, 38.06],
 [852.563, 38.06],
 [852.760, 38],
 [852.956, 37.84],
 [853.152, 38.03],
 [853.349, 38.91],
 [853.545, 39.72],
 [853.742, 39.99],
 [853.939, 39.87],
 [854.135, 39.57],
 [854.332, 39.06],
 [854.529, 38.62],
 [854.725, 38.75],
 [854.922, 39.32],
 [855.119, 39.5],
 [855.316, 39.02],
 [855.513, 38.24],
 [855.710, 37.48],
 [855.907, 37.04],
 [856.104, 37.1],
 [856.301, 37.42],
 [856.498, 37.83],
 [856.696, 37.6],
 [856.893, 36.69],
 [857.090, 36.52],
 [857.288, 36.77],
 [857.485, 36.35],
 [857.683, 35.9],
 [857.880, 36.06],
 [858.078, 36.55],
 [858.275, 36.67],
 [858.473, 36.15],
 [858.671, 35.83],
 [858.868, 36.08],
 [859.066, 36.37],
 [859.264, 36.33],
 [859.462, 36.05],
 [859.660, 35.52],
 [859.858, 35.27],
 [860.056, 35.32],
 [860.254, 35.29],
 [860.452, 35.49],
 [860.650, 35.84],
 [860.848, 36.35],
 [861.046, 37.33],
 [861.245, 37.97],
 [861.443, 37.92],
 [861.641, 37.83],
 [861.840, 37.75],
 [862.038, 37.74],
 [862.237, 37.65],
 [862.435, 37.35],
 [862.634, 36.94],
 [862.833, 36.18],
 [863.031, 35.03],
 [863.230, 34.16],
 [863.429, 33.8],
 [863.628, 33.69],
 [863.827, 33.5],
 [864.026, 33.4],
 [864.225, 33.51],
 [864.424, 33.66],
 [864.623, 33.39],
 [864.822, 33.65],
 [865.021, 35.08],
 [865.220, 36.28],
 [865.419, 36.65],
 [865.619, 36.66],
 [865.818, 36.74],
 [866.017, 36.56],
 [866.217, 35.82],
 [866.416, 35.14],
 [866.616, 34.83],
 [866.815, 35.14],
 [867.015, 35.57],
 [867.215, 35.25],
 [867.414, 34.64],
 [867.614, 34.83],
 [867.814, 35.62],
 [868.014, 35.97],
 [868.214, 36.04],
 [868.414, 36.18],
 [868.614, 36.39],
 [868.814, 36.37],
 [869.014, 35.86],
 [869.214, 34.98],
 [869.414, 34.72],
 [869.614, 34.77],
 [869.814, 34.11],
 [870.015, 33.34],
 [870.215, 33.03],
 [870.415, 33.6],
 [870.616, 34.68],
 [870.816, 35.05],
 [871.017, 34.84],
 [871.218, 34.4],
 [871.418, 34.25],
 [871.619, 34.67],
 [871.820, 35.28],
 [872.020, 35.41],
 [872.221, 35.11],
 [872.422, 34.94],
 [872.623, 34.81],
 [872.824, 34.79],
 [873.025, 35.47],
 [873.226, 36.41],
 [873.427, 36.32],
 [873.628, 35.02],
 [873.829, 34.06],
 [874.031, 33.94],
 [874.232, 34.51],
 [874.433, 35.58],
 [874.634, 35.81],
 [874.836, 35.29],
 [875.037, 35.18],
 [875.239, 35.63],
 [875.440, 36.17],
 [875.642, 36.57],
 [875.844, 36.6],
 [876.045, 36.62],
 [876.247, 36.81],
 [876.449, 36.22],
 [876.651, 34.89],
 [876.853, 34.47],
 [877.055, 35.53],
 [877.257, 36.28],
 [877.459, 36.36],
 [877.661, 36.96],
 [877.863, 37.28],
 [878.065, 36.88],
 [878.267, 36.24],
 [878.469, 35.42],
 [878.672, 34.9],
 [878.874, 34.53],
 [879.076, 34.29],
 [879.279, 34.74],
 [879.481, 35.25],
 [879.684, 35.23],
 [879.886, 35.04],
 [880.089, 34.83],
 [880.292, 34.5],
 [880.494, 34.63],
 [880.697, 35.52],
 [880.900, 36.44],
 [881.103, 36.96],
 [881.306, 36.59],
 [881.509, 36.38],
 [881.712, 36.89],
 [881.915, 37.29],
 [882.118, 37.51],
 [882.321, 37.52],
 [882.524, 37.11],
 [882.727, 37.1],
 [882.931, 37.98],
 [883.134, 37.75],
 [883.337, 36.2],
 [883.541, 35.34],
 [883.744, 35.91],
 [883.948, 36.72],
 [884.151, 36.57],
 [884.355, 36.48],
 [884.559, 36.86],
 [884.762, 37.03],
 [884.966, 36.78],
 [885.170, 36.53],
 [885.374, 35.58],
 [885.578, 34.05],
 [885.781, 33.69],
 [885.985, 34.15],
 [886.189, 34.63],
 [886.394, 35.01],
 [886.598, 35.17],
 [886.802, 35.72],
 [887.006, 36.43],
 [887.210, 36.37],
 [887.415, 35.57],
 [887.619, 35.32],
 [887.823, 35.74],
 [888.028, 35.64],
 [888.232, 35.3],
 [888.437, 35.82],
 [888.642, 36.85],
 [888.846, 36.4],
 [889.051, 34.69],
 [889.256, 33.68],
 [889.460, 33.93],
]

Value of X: 0.06 mag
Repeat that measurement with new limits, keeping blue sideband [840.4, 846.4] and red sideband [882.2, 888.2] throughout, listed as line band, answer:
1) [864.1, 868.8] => 0.04 mag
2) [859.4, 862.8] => 0.01 mag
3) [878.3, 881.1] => 0.03 mag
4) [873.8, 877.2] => 0.03 mag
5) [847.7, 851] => -0.03 mag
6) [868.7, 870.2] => 0.06 mag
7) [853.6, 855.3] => -0.06 mag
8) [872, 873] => 0.05 mag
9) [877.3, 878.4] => -0.01 mag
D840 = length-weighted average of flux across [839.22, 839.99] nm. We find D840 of 36.5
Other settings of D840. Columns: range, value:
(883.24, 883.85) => 35.8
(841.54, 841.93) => 38.1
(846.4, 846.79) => 38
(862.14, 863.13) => 36.6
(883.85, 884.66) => 36.6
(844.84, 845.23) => 37.2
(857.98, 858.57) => 36.5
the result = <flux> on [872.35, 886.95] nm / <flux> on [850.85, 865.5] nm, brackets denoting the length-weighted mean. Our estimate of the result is 1.0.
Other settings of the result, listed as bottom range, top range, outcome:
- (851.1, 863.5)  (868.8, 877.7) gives 0.94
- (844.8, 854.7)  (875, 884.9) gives 0.94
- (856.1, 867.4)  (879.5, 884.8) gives 1.01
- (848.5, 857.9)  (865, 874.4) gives 0.92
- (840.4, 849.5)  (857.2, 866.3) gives 0.95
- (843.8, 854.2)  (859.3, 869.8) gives 0.93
